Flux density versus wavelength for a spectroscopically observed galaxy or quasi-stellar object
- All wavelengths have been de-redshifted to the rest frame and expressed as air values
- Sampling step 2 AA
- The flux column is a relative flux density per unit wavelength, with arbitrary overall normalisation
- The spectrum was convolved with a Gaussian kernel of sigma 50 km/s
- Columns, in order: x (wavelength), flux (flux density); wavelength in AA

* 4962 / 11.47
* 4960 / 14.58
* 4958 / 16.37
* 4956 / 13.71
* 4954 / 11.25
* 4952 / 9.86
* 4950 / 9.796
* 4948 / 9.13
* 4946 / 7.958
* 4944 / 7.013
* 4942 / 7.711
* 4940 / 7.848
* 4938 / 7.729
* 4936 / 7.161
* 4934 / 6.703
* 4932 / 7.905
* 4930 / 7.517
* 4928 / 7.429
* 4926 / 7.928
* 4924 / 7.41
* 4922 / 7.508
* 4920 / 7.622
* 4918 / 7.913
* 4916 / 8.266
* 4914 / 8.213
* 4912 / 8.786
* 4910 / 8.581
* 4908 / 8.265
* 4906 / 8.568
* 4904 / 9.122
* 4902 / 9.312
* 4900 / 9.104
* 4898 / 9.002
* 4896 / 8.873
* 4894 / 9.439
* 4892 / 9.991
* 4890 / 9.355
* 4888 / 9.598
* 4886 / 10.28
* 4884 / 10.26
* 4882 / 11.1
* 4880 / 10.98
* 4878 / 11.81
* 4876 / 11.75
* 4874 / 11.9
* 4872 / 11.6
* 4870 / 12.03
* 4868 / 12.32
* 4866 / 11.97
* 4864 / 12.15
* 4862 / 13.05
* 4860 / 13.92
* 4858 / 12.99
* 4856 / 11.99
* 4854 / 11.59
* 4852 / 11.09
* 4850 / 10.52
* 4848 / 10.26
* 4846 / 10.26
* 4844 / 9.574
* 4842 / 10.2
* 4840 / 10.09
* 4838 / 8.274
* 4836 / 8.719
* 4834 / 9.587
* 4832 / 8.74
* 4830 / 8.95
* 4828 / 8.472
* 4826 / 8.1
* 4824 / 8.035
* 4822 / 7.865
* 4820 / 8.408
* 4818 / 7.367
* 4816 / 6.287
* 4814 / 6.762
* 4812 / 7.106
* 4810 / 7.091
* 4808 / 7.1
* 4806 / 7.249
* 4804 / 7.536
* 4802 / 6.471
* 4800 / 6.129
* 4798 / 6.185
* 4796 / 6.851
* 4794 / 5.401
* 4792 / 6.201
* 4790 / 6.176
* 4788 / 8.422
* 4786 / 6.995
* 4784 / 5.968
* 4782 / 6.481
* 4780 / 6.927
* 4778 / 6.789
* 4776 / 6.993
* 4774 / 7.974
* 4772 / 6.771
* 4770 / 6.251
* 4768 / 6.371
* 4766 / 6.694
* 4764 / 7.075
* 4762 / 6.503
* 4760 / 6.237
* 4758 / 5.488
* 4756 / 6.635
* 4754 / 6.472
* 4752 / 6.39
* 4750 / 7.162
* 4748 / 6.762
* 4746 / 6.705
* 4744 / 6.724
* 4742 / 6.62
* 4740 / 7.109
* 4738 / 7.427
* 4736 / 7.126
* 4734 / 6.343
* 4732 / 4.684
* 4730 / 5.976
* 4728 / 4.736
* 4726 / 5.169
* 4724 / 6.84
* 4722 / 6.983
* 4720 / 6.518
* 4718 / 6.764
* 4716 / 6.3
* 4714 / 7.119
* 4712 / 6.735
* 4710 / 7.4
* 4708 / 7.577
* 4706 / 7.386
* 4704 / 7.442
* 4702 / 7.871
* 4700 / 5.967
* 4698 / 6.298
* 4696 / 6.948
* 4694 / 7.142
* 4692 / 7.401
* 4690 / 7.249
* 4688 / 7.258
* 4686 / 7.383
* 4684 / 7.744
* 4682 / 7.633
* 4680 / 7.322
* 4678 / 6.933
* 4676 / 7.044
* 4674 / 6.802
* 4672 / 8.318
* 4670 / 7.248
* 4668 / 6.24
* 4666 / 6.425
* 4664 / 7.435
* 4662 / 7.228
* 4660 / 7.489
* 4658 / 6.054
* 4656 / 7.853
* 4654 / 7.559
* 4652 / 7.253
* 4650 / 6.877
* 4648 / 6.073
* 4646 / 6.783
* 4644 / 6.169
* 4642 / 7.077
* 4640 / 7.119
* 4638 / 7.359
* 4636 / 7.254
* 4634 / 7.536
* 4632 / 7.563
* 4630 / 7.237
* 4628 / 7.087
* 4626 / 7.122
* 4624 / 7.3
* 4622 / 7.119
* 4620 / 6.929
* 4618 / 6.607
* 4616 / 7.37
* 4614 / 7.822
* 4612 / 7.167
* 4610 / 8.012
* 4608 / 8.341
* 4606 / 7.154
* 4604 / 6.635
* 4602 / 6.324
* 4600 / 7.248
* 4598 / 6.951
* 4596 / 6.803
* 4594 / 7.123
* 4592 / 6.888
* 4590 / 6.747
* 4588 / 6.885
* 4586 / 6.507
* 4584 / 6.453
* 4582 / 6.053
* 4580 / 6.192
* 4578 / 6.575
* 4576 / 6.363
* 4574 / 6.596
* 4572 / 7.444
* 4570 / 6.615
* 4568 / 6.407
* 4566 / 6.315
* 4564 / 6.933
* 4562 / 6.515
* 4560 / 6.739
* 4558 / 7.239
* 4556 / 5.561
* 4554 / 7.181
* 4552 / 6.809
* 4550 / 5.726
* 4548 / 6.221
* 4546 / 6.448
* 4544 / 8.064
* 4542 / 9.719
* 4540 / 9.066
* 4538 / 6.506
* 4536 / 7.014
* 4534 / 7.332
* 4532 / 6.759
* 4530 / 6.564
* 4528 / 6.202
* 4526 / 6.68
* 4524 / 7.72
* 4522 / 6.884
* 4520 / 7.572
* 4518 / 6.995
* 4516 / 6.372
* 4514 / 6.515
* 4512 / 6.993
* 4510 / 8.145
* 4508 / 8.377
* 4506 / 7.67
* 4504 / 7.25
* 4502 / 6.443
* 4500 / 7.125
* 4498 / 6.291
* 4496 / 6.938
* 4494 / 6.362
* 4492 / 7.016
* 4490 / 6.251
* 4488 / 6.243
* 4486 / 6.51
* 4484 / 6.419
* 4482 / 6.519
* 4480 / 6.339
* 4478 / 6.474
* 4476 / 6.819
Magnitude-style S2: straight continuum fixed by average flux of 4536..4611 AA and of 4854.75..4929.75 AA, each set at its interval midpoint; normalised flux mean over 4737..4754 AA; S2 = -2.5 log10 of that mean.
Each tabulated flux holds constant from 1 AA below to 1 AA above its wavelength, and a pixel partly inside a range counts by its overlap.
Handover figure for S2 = 0.245 mag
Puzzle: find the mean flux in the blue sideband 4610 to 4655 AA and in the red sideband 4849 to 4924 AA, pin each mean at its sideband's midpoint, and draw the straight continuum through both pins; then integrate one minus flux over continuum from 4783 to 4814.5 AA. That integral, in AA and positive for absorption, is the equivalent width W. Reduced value 8.41 AA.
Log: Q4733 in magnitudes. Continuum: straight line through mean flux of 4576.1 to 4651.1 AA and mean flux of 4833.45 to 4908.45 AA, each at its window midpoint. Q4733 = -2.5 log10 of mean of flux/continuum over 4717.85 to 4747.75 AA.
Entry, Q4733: 0.33 mag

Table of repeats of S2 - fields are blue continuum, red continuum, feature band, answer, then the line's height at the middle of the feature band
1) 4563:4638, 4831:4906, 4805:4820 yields 0.355 mag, 9.83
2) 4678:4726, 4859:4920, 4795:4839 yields 0.184 mag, 8.99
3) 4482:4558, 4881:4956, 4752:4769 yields 0.239 mag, 8.02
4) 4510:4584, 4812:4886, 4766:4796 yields 0.374 mag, 9.46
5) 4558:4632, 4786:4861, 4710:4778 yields 0.212 mag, 7.96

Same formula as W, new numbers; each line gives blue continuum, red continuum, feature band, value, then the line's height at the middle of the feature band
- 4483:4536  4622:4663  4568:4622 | 0.9 AA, 7.03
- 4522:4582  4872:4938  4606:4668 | 1.8 AA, 7.38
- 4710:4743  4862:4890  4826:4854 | 1.6 AA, 10.2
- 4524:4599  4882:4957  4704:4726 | 2.1 AA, 7.65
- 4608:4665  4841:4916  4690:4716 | 3.2 AA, 8.09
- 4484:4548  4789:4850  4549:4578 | 2.4 AA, 7.2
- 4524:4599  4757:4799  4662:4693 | -2.4 AA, 6.71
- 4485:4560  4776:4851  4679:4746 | 6.0 AA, 7.49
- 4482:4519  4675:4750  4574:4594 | 0.9 AA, 6.86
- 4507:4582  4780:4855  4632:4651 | 1.0 AA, 7.32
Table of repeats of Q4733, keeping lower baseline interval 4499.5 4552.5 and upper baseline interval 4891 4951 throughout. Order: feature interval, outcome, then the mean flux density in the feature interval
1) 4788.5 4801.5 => 0.254 mag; 6.26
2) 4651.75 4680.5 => 0.060 mag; 7.14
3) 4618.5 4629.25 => 0.051 mag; 7.09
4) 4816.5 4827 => 0.015 mag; 7.88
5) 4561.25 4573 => 0.088 mag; 6.71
